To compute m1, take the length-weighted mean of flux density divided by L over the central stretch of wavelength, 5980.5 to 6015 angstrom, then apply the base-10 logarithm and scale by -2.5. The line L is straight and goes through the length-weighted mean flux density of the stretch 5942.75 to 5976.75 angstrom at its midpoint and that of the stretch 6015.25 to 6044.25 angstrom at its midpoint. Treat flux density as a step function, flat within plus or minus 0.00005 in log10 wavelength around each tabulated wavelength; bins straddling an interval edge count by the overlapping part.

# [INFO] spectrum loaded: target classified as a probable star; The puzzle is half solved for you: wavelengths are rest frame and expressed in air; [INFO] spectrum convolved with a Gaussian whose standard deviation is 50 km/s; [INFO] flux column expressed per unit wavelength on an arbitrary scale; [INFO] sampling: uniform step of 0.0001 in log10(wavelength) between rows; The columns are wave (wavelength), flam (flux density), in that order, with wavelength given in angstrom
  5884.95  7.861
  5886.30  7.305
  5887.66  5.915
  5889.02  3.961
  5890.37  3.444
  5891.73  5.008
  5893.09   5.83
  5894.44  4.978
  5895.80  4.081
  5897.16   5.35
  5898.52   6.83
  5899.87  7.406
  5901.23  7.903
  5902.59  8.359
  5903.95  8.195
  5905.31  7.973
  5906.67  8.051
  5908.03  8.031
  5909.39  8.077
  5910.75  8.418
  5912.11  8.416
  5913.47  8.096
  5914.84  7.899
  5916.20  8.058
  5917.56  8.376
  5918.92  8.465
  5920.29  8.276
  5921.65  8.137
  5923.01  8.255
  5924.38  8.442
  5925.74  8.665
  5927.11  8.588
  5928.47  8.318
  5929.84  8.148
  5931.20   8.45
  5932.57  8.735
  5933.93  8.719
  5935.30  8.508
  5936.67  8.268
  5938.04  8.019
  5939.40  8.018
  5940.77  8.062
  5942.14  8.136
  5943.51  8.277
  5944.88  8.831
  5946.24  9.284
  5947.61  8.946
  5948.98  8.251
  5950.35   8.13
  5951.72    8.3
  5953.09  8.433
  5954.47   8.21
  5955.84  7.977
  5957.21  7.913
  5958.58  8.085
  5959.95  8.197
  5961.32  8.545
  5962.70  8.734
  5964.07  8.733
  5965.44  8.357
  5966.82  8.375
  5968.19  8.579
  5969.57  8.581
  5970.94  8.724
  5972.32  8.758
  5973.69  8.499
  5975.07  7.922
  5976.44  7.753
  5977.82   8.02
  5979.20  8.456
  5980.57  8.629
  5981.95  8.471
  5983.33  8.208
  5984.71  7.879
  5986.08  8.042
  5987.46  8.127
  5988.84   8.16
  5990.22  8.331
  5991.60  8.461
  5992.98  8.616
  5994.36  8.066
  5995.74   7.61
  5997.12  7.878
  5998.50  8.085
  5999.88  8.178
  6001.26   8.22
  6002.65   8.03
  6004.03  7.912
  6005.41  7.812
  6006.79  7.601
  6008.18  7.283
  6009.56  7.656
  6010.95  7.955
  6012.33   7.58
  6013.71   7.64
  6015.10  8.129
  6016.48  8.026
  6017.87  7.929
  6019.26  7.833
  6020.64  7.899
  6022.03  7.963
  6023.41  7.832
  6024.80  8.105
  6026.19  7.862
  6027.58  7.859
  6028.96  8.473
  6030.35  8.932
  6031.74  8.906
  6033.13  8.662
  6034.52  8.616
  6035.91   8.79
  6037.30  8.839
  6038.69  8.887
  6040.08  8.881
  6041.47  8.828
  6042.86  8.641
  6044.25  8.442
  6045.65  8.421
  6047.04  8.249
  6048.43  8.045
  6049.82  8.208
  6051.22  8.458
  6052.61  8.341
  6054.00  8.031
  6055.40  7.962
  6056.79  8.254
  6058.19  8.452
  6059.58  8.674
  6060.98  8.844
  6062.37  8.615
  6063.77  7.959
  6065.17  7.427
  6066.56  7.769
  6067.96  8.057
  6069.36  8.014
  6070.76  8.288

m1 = 0.053 mag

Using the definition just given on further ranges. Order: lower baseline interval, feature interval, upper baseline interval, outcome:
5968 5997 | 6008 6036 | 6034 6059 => 0.039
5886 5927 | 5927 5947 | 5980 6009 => -0.123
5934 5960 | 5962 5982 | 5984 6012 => -0.036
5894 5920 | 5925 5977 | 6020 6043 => -0.069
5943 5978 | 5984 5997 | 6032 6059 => 0.039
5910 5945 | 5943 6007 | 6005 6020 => -0.037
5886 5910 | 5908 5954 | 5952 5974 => -0.127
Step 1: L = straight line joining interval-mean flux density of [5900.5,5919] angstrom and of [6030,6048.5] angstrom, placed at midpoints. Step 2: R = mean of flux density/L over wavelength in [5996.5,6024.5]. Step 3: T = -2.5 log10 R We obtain 0.09 mag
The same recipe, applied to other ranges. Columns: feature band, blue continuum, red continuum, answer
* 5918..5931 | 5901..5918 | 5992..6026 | -0.034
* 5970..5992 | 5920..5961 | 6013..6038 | 0.003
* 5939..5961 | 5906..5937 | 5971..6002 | -0.007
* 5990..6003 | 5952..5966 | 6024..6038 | 0.035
